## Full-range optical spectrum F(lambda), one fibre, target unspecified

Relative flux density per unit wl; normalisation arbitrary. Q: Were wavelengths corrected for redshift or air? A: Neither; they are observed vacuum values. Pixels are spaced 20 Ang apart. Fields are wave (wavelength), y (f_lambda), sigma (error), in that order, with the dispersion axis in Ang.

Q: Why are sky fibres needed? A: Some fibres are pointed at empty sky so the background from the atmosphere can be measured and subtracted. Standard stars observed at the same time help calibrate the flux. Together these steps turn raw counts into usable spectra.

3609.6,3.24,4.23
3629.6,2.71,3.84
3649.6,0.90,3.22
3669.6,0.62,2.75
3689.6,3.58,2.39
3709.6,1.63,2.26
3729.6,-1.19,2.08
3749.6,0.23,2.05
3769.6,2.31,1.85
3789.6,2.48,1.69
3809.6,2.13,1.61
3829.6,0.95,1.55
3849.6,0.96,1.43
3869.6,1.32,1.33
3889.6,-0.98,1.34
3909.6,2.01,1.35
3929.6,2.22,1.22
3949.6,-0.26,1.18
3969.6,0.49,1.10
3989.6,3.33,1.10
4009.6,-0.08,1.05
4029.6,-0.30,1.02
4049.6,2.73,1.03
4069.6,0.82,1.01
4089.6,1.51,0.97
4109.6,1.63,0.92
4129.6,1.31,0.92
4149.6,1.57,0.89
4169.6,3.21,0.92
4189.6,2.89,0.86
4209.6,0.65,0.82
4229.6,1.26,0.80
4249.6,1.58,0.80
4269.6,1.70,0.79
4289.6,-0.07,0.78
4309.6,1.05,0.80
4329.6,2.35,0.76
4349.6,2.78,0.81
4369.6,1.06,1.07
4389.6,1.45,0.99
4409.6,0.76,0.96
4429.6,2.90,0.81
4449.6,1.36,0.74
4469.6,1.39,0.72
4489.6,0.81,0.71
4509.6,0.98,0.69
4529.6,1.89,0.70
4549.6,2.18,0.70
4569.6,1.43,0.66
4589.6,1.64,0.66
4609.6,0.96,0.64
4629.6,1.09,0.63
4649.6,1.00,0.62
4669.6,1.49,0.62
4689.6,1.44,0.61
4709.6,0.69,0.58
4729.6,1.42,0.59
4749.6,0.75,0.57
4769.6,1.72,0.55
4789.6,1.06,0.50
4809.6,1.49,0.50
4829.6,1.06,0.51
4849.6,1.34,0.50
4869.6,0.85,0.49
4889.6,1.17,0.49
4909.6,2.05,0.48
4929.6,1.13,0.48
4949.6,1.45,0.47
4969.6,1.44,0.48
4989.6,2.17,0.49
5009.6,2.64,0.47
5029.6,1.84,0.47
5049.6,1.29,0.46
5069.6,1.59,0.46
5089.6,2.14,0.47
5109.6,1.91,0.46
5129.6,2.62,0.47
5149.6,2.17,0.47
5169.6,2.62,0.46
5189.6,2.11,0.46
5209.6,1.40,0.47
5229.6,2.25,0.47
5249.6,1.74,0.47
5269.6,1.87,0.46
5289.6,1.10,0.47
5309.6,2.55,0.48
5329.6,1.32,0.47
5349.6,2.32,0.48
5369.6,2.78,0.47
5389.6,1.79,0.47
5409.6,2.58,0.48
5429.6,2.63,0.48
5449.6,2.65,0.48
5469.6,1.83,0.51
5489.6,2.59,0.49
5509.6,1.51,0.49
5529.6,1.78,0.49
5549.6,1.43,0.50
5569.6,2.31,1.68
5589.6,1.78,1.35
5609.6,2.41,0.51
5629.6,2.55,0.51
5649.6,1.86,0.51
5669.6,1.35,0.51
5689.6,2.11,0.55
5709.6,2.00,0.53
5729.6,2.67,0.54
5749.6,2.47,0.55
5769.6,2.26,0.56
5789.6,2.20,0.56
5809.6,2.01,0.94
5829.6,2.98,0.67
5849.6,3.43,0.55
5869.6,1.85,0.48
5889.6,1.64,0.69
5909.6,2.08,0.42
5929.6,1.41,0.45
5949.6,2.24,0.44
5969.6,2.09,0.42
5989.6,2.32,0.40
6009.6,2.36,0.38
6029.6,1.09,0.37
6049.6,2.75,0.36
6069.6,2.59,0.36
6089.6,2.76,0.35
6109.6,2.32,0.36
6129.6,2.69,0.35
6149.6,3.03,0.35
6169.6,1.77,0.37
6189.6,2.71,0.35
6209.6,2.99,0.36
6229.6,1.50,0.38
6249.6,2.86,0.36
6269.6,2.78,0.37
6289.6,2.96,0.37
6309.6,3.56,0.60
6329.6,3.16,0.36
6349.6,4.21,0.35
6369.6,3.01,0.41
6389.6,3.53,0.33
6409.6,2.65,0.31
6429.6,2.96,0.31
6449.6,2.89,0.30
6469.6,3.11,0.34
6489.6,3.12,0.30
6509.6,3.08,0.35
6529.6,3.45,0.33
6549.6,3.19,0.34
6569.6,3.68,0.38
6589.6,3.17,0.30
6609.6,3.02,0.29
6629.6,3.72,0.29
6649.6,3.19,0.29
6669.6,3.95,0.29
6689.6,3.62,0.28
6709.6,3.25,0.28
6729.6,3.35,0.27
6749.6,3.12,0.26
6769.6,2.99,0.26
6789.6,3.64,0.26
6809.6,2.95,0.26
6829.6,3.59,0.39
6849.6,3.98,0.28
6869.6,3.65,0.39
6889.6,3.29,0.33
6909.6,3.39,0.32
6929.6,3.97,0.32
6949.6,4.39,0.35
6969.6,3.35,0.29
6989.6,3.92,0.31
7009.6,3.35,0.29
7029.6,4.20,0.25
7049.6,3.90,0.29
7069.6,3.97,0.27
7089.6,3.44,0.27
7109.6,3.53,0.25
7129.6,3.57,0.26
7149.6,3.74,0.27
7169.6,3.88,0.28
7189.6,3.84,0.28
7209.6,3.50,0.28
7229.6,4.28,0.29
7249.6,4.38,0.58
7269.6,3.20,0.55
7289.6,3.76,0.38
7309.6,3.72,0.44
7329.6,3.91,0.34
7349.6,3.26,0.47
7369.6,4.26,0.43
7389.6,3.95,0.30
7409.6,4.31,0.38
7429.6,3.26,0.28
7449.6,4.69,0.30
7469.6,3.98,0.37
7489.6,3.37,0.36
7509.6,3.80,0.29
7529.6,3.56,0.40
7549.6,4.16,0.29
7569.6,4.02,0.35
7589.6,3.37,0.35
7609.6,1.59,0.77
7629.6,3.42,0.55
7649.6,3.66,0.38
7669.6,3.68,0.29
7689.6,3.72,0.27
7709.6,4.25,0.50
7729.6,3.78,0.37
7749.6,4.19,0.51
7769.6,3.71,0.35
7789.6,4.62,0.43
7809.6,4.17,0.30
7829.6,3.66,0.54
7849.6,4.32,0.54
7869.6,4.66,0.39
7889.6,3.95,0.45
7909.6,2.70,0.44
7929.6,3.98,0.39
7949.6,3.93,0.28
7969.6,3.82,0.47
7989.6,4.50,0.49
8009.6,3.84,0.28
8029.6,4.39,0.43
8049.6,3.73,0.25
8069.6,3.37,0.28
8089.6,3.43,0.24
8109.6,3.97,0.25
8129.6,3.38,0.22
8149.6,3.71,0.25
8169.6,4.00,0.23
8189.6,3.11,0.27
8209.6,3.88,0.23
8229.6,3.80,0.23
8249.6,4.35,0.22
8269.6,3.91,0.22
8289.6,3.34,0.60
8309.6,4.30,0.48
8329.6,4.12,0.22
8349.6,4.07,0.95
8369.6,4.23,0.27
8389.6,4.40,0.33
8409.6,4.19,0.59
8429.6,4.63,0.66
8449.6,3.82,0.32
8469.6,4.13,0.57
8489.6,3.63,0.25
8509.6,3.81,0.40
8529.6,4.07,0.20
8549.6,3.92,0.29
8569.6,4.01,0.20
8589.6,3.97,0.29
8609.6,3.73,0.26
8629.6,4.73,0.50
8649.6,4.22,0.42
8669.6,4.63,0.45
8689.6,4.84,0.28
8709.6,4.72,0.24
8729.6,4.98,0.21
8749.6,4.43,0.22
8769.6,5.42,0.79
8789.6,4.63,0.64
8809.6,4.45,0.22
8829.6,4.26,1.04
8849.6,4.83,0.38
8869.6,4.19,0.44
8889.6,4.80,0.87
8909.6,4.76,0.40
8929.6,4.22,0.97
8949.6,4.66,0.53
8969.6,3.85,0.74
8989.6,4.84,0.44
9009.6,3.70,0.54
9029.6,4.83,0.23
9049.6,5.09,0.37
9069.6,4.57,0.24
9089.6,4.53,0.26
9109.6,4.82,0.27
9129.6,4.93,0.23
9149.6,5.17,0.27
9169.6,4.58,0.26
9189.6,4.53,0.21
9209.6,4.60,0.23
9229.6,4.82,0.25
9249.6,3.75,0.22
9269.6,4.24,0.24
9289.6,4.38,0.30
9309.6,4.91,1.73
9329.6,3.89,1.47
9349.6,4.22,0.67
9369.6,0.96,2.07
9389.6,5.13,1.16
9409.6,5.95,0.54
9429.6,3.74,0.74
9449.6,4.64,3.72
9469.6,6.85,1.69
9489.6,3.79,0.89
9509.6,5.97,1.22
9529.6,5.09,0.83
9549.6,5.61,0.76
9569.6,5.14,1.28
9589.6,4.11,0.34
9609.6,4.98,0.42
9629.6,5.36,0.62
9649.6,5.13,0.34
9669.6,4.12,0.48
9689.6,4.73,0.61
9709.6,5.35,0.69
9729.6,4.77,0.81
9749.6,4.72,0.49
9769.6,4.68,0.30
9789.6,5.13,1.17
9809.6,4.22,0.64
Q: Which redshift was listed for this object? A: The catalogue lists 0.570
